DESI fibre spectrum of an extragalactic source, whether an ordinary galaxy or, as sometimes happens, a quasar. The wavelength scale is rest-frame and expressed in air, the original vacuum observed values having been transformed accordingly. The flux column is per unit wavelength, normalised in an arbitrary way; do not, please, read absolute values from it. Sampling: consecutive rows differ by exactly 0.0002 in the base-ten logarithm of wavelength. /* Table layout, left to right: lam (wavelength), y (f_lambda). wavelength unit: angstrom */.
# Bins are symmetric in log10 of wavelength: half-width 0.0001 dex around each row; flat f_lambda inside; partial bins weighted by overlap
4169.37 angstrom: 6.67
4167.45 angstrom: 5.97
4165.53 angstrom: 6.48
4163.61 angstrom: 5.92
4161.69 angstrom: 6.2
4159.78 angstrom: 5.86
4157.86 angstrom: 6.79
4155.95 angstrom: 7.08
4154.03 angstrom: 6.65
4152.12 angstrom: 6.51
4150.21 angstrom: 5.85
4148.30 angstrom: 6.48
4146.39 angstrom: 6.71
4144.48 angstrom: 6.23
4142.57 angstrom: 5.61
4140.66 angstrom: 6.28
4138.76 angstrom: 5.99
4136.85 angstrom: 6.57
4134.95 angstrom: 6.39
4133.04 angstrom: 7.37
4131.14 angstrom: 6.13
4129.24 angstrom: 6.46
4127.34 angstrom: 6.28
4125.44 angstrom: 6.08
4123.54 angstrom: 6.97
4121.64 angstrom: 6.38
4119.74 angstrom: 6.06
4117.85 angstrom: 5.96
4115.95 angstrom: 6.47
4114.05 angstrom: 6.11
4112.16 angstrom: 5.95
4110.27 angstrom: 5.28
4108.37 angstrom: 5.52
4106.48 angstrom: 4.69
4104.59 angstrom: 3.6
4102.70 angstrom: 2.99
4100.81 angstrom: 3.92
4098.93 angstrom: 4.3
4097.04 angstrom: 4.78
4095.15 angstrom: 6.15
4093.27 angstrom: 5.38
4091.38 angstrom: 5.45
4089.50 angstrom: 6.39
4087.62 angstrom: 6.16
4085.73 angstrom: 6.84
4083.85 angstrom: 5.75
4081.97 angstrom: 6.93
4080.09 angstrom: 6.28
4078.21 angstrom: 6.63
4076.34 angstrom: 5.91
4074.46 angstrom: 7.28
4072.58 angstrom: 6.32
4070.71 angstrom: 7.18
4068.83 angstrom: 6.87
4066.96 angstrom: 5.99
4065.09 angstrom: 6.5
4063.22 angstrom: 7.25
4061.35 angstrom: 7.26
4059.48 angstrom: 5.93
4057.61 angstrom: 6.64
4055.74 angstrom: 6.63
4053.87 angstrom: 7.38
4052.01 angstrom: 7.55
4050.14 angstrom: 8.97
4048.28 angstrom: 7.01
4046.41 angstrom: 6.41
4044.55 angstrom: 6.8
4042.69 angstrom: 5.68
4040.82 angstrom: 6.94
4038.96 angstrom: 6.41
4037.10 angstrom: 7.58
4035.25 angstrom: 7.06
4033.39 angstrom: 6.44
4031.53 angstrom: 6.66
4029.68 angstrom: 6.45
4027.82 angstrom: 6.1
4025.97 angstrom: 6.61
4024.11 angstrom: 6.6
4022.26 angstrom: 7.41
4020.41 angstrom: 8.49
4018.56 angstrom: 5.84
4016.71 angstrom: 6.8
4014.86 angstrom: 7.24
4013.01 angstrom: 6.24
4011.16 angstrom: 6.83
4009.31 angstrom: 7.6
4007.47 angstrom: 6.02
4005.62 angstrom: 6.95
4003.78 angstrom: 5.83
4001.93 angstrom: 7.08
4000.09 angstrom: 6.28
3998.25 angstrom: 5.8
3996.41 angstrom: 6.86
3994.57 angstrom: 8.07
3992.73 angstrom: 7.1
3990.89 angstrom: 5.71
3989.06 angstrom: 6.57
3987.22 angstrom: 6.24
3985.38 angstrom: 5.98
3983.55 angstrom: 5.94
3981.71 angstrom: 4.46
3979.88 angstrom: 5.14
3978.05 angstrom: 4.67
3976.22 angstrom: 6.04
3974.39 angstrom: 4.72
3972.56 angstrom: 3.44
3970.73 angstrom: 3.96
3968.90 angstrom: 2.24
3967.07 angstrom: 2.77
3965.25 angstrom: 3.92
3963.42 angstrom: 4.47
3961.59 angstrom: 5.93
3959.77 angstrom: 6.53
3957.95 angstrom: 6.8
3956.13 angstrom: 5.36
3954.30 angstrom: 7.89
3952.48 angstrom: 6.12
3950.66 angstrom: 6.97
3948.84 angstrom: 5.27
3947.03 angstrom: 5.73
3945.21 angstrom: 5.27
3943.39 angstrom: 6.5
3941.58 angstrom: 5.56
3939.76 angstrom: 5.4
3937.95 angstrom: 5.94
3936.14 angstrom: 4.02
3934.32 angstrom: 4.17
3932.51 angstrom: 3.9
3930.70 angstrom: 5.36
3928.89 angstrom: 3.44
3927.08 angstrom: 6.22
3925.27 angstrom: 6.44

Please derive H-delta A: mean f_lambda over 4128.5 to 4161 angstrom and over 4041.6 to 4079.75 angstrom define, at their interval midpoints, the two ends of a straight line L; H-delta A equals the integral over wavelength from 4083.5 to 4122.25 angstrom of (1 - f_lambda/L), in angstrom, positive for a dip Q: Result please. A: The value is 6.9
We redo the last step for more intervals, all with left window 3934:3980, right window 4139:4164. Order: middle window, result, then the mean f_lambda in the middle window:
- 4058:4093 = -3.6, 6.48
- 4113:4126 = -0.3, 6.29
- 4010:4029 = -4.3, 6.82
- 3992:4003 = -2.9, 6.85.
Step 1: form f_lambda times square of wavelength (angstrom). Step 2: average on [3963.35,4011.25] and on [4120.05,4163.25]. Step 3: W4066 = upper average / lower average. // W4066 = 1.23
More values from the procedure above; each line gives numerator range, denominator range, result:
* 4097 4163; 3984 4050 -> 0.93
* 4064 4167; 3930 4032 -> 1.10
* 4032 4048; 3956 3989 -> 1.39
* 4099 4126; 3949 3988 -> 1.11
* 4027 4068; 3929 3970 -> 1.37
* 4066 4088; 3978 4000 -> 1.11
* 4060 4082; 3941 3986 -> 1.34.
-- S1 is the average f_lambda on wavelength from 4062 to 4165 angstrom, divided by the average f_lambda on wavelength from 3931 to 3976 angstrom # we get 1.18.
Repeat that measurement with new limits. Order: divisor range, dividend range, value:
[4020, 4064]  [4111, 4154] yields 0.91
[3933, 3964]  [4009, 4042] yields 1.19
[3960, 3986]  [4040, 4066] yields 1.51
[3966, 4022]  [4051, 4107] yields 1.02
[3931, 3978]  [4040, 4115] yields 1.19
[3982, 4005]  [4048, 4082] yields 1.07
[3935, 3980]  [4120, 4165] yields 1.22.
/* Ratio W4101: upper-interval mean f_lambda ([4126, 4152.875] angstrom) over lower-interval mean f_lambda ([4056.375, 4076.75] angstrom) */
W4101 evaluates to 1.0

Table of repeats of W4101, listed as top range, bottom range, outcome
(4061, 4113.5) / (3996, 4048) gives 0.87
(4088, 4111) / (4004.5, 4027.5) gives 0.71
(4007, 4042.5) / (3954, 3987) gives 1.36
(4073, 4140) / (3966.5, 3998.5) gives 1.10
